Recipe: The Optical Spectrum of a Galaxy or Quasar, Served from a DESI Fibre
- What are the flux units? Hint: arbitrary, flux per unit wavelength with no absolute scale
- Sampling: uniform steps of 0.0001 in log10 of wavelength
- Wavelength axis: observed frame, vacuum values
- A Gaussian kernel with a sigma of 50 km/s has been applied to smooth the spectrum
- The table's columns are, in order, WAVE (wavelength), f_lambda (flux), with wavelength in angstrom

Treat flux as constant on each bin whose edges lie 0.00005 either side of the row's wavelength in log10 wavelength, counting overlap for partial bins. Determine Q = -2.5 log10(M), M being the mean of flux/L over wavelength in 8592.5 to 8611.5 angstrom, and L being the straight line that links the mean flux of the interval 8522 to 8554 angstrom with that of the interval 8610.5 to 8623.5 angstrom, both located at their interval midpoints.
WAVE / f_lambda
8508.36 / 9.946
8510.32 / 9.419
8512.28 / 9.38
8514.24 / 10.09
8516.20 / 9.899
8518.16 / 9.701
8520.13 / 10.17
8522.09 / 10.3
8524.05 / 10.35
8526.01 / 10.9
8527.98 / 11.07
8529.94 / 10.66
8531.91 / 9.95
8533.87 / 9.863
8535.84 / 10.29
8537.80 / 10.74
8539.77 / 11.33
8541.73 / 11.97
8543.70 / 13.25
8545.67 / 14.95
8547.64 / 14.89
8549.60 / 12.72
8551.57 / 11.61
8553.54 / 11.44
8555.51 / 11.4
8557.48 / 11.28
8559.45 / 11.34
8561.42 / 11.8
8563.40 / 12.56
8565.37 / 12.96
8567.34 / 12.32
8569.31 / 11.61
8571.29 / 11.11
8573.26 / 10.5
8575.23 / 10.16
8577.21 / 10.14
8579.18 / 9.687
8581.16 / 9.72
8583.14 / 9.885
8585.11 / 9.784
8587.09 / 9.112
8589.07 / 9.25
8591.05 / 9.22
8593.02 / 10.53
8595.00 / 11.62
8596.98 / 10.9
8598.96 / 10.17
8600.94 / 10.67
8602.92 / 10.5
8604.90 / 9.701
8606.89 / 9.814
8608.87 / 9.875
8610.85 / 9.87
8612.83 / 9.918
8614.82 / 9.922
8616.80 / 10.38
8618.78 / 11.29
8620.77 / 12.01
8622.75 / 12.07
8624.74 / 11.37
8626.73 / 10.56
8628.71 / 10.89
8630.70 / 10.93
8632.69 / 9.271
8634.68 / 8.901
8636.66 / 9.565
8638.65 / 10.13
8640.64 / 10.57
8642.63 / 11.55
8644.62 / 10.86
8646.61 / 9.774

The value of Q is 0.06 mag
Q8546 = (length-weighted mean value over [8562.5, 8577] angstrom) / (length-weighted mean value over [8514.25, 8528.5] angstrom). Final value 1.1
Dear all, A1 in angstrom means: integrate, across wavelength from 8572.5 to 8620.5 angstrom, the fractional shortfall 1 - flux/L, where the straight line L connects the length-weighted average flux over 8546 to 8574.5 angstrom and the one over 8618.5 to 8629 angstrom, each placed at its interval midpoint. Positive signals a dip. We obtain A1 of 6.3 angstrom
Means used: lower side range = 12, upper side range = 11.4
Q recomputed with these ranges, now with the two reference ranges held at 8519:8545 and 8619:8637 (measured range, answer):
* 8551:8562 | -0.06 mag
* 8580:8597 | 0.09 mag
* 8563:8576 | -0.08 mag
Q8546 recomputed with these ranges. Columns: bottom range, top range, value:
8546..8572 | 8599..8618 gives 0.83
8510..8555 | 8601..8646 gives 0.94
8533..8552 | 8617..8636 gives 0.88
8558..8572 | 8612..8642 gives 0.88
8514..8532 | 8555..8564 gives 1.13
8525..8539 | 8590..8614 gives 0.97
